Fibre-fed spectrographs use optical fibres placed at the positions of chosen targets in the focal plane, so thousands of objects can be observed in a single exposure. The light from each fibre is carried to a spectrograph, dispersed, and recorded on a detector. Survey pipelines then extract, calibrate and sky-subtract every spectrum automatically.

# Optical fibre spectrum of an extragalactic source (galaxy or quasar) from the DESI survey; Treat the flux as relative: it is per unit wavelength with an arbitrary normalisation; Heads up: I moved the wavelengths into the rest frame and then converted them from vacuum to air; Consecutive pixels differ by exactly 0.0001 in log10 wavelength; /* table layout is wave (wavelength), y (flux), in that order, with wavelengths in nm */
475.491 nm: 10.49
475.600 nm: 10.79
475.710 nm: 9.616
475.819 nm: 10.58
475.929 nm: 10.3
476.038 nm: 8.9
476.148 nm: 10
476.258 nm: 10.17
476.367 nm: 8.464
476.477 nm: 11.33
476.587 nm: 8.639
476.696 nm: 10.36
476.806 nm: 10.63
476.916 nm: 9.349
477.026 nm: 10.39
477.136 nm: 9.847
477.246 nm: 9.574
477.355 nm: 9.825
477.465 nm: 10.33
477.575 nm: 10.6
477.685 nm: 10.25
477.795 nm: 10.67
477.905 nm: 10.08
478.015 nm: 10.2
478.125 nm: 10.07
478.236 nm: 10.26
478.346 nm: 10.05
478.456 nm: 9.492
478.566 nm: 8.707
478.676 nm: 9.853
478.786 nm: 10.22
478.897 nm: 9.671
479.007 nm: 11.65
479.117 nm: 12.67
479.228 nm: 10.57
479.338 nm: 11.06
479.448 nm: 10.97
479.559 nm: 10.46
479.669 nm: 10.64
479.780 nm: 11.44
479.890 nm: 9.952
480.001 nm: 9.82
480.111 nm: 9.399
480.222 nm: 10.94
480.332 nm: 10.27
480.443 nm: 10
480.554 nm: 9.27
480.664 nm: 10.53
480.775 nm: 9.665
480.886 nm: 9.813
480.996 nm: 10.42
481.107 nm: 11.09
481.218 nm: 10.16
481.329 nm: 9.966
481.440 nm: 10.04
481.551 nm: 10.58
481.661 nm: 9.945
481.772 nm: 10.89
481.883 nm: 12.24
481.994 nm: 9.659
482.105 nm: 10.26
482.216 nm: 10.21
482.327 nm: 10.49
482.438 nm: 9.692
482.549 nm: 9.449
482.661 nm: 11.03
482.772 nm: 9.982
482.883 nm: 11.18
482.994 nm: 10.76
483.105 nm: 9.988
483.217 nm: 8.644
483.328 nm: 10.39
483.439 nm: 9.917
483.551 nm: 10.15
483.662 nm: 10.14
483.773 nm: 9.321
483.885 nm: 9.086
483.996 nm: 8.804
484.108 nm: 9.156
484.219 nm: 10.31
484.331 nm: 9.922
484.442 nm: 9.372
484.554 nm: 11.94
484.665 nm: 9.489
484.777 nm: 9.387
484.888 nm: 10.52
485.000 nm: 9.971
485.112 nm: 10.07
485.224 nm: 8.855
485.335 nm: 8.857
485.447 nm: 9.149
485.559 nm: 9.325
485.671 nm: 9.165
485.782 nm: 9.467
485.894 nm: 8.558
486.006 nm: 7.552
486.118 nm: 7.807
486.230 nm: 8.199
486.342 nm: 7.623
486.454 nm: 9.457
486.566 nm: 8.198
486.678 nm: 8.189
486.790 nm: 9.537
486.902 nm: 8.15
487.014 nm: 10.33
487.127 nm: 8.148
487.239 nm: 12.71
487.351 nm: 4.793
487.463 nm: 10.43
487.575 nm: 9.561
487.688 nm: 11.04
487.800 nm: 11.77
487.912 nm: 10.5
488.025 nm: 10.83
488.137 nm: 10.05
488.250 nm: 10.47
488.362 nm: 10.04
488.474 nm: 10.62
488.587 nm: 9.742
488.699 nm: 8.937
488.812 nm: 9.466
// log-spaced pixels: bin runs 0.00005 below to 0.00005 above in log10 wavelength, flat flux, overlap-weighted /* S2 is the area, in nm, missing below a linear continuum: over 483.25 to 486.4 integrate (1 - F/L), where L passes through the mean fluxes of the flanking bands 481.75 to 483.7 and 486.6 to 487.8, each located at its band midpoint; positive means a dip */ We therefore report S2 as 0.16 nm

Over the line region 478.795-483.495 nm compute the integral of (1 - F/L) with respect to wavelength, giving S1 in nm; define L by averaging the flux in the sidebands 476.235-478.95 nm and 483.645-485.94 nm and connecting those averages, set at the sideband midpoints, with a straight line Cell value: -0.29 nm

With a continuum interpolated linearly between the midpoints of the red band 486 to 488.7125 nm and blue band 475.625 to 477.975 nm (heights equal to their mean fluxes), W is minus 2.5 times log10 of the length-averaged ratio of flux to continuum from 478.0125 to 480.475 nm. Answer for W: -0.05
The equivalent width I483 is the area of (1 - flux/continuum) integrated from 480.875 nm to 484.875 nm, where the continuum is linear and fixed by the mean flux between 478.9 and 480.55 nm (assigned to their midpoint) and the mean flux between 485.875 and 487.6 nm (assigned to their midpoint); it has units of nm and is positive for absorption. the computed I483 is -0.15 nm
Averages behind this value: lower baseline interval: 10.6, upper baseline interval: 8.69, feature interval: 10.1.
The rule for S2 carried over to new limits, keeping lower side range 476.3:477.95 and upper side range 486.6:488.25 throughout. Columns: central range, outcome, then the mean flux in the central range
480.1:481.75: -0.043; 10.2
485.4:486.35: 0.116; 8.58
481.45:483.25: -0.083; 10.3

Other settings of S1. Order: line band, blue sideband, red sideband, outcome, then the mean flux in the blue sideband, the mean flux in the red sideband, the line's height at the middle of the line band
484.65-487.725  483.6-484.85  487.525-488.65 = 0.31 nm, 9.74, 10.5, 10.1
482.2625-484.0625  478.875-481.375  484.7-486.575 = -0.05 nm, 10.5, 8.97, 9.64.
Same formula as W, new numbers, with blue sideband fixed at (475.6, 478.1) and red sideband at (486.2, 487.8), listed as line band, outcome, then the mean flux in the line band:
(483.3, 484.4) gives -0.03 mag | 9.7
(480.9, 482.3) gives -0.09 mag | 10.4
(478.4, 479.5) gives -0.07 mag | 10.5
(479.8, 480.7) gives -0.04 mag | 10.1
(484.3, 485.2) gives -0.08 mag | 10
